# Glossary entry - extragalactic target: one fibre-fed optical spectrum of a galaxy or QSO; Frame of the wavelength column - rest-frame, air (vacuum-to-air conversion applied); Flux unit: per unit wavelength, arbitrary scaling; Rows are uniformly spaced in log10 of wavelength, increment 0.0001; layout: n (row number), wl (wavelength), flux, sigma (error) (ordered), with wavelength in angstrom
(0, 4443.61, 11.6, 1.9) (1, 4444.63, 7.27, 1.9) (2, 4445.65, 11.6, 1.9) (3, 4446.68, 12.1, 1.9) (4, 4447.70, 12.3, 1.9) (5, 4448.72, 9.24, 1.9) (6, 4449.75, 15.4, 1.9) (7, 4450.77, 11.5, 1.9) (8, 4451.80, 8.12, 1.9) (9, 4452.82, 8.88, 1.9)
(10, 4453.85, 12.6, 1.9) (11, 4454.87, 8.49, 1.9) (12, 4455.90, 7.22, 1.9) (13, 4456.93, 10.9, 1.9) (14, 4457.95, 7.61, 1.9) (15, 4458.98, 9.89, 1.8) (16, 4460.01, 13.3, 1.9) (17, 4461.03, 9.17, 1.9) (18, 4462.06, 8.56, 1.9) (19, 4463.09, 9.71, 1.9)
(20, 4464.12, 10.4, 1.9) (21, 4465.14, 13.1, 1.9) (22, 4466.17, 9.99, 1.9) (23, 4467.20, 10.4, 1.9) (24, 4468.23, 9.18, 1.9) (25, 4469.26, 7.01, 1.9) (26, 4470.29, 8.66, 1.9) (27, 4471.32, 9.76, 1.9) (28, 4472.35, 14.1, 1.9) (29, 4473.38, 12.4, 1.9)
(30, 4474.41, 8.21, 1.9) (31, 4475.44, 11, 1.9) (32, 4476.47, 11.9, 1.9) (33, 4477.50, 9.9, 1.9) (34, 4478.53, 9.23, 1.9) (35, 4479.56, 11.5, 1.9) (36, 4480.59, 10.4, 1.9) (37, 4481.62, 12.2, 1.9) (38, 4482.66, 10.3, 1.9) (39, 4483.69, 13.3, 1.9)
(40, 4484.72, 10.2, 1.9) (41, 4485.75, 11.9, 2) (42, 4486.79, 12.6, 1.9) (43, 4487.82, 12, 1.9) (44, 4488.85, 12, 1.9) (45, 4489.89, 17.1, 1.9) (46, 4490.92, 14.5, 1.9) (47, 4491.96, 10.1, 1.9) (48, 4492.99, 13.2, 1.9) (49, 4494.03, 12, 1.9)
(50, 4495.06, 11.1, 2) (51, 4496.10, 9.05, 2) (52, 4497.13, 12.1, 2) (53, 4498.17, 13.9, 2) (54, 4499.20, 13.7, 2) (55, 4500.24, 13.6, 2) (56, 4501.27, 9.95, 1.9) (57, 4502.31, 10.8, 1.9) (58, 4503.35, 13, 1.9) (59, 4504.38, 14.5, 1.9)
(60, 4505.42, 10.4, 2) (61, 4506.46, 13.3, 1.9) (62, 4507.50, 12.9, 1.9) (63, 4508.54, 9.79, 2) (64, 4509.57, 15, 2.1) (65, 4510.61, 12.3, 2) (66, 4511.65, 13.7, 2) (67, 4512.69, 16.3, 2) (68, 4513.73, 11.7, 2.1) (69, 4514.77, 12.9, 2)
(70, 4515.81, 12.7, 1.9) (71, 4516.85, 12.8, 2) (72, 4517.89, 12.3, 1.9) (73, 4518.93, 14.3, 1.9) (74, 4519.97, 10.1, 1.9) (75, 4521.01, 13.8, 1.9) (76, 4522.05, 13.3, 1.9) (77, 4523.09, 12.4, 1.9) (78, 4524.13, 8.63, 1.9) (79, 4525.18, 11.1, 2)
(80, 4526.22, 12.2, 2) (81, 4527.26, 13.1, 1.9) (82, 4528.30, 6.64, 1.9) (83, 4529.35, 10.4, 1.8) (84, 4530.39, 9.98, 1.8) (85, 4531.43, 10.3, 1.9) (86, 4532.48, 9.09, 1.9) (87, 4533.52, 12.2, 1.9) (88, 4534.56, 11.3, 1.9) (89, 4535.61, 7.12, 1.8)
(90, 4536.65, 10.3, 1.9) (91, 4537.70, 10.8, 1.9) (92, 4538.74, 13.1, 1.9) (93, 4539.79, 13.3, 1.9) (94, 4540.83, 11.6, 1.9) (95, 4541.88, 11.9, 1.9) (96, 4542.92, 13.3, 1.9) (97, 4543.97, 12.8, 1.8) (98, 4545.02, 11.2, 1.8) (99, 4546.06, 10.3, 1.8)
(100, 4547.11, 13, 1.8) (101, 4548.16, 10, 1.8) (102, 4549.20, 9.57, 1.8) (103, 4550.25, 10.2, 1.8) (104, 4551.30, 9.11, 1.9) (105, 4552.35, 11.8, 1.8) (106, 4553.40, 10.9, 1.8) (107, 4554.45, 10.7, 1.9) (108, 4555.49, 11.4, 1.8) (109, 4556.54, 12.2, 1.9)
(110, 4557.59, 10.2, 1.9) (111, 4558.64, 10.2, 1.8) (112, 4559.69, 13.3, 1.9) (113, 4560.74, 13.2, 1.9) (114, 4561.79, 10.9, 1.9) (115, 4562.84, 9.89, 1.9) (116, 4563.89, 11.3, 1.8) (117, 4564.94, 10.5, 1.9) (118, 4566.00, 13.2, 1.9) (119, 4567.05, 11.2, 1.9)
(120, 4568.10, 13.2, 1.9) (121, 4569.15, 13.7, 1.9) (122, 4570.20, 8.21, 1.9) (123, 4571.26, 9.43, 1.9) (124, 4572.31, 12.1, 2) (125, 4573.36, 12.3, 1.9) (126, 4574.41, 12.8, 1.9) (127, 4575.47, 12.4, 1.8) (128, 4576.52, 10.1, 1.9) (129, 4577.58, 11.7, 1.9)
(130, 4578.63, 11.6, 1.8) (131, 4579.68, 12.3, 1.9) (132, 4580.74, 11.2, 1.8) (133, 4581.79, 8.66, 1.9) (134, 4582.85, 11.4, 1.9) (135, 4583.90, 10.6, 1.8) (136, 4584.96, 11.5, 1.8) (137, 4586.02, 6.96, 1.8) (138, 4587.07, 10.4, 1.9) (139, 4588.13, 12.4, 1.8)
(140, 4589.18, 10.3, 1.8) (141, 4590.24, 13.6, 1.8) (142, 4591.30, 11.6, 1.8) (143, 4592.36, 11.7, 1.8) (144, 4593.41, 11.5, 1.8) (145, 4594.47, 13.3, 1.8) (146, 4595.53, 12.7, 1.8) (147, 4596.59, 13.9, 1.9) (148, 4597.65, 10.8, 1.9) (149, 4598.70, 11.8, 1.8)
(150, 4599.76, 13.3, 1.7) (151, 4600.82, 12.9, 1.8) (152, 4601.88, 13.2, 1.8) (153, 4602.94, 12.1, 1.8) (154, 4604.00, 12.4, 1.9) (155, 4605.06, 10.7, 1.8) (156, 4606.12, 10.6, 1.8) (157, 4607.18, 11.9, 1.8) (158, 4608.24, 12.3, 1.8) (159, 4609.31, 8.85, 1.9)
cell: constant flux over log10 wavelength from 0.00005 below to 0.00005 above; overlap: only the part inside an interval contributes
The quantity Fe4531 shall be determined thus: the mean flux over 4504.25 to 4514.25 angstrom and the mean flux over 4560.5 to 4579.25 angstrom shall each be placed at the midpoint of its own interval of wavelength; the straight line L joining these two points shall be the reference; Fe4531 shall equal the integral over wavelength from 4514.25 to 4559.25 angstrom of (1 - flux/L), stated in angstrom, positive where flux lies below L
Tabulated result 3.7 angstrom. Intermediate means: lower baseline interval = 12.9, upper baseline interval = 11.5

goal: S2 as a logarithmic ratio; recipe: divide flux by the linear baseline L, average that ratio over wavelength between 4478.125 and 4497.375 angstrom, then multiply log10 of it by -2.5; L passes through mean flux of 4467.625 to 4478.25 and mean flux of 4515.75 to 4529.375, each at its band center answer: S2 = -0.116 mag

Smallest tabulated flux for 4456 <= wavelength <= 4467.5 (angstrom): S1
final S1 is 7.61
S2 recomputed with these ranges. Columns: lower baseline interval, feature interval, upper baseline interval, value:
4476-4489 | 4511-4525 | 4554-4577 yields -0.113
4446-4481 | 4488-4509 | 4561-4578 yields -0.153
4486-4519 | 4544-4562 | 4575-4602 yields 0.084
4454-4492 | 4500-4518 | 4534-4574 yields -0.151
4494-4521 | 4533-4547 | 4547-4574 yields 0.016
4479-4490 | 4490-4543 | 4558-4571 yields -0.016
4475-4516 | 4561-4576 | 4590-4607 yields 0.062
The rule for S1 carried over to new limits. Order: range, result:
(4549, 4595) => 6.96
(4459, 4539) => 6.64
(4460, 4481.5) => 7.01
